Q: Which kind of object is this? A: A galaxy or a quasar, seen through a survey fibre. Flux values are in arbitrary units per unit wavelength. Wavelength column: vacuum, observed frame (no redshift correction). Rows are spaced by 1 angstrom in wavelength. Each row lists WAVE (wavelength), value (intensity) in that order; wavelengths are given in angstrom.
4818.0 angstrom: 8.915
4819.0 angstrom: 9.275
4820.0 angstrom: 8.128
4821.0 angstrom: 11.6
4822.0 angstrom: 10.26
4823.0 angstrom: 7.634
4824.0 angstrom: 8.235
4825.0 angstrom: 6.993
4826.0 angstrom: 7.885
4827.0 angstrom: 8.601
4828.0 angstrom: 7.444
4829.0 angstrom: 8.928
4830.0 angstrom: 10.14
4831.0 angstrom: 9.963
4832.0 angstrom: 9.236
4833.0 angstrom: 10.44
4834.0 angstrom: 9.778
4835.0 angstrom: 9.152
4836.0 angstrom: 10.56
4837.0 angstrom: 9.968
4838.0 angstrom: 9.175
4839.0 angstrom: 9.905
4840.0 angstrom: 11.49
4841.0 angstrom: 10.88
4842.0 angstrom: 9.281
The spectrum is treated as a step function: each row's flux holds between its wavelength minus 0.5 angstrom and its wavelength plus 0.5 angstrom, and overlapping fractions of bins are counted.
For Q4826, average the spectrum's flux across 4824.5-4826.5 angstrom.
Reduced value 7.44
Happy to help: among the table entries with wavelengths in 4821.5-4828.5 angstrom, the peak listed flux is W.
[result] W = 10.26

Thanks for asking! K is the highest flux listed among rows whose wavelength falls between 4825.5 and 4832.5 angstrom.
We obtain 10.14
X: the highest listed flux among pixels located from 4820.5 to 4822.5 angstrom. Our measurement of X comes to 11.6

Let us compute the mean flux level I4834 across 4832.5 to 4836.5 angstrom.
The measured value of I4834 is 9.98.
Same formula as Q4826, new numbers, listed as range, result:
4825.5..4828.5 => 7.98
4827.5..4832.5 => 9.14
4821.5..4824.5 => 8.71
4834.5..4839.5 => 9.75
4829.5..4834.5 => 9.91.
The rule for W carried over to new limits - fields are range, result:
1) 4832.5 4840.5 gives 11.49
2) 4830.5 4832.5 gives 9.963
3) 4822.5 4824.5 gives 8.235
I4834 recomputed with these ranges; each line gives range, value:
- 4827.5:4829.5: 8.19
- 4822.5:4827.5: 7.87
